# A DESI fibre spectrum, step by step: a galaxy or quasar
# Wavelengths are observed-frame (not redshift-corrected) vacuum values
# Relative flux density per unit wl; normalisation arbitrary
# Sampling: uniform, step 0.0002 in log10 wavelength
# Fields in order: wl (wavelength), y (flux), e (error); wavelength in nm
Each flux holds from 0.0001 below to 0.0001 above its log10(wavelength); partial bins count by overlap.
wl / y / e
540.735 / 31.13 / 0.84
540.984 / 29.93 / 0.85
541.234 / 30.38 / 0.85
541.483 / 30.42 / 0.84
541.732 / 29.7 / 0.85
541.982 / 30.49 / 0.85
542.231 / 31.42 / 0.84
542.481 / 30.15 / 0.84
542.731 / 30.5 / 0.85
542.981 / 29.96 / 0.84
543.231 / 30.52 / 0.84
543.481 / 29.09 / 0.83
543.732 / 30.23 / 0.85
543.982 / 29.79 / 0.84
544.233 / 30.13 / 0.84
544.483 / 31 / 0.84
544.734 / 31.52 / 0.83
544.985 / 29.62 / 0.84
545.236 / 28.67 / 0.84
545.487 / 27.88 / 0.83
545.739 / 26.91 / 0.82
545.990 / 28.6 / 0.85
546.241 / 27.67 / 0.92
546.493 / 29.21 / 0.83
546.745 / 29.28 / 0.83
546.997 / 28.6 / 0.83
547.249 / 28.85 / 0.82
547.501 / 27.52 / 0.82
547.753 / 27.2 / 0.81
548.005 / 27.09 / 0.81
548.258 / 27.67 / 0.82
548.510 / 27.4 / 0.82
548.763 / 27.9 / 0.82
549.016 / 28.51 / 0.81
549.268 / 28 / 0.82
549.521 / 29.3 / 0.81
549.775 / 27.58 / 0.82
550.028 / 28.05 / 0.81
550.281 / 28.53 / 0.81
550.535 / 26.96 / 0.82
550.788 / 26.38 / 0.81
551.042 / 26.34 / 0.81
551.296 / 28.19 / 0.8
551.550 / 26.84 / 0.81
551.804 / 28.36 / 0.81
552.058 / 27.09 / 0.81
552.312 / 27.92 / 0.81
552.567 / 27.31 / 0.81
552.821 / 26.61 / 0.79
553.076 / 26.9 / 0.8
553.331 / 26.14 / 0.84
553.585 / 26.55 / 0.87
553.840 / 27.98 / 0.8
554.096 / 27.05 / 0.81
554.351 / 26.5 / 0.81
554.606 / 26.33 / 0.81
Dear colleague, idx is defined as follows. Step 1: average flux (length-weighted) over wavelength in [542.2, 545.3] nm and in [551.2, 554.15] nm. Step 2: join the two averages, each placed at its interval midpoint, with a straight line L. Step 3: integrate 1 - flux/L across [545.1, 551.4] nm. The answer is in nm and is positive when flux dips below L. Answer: 0.17 nm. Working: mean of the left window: 30.2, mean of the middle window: 27.9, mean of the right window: 27.2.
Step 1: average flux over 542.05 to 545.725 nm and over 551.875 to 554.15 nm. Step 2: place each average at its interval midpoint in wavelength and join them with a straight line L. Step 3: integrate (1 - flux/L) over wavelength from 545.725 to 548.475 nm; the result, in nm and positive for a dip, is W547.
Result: 0.08 nm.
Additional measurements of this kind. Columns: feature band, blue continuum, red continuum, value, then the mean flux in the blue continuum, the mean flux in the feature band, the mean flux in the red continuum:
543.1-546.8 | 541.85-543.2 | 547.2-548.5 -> -0.02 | 30.5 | 29.3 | 27.6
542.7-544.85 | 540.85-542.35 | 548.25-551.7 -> -0.04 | 30.4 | 30.3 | 27.7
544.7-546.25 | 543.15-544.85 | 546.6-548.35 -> 0.04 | 30.3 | 28.6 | 28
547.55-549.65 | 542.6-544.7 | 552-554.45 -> 0.05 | 30.2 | 27.9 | 27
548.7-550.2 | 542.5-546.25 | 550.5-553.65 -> -0.02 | 29.5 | 28.3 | 27.1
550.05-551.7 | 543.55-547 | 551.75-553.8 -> 0.02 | 29.2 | 27.3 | 27.1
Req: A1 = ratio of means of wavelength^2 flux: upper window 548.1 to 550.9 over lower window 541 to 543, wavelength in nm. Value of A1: 0.94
